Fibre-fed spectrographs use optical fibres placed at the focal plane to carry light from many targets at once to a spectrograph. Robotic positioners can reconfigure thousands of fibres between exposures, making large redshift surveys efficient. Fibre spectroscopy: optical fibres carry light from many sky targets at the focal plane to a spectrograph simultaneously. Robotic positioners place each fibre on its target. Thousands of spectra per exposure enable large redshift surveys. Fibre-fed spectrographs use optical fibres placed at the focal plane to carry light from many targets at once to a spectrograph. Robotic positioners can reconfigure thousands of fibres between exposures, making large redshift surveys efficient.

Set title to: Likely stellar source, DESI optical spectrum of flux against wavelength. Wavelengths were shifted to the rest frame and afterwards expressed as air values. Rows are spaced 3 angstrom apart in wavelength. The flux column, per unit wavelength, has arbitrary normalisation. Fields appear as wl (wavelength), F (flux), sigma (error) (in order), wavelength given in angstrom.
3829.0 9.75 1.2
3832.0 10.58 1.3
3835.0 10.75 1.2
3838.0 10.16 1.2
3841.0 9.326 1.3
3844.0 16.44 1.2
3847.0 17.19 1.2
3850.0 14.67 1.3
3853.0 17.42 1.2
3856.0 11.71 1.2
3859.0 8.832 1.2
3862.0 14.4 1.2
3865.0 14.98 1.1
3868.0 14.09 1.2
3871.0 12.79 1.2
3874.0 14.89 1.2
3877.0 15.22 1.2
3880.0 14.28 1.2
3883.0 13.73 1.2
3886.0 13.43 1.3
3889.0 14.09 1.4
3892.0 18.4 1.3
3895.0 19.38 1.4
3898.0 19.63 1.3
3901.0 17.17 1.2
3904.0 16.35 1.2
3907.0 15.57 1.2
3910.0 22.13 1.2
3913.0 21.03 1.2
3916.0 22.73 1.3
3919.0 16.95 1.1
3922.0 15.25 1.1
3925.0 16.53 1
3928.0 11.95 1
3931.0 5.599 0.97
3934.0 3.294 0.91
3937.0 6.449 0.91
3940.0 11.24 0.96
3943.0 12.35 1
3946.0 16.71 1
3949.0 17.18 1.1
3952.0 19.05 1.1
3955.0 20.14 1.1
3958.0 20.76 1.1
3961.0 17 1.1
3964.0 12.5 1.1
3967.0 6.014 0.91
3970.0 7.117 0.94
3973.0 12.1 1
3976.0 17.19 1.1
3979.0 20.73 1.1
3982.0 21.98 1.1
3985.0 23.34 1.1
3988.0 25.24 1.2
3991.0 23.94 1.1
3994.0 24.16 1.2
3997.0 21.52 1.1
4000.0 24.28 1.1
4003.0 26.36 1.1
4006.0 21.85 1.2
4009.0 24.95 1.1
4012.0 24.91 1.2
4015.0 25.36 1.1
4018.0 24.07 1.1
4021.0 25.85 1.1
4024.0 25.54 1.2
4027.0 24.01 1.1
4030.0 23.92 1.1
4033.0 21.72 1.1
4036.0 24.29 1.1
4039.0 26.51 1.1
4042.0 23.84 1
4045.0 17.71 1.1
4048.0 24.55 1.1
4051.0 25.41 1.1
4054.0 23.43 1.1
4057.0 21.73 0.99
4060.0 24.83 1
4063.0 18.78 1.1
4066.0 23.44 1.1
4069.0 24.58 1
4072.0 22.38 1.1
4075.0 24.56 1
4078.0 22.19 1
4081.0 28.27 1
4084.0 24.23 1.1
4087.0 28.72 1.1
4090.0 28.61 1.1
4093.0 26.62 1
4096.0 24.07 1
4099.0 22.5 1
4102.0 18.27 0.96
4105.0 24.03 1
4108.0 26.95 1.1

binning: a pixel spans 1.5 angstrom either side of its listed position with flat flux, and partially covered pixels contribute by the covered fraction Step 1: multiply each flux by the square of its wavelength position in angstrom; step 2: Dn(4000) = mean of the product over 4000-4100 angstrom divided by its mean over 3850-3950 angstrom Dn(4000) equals 1.78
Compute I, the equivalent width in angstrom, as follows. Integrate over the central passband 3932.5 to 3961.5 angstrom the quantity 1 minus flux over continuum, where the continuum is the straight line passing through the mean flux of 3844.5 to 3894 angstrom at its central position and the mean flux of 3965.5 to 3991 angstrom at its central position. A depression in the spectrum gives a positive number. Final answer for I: 3.7 angstrom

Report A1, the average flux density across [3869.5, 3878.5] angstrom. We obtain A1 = 14.3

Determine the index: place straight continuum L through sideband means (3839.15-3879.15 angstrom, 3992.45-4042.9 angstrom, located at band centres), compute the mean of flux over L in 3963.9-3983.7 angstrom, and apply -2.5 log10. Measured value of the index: 0.46 mag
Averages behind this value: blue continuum 14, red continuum 24.3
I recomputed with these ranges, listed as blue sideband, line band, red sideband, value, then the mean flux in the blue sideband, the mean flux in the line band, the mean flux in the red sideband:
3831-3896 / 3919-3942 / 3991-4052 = 9.6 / 13.9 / 10.5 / 24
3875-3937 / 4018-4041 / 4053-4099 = -2.7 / 15.4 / 24.5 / 24.4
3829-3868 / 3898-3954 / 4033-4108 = 5.4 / 13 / 15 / 23.9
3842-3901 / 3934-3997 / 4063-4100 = 9.7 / 15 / 16.6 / 24.8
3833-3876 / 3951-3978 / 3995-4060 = 7.2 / 13.4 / 14.7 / 23.9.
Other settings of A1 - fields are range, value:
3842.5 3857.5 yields 15.5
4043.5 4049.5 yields 21.1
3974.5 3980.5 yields 19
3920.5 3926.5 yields 15.9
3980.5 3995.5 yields 23.7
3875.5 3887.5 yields 14.2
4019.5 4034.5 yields 24.2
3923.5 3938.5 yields 8.76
